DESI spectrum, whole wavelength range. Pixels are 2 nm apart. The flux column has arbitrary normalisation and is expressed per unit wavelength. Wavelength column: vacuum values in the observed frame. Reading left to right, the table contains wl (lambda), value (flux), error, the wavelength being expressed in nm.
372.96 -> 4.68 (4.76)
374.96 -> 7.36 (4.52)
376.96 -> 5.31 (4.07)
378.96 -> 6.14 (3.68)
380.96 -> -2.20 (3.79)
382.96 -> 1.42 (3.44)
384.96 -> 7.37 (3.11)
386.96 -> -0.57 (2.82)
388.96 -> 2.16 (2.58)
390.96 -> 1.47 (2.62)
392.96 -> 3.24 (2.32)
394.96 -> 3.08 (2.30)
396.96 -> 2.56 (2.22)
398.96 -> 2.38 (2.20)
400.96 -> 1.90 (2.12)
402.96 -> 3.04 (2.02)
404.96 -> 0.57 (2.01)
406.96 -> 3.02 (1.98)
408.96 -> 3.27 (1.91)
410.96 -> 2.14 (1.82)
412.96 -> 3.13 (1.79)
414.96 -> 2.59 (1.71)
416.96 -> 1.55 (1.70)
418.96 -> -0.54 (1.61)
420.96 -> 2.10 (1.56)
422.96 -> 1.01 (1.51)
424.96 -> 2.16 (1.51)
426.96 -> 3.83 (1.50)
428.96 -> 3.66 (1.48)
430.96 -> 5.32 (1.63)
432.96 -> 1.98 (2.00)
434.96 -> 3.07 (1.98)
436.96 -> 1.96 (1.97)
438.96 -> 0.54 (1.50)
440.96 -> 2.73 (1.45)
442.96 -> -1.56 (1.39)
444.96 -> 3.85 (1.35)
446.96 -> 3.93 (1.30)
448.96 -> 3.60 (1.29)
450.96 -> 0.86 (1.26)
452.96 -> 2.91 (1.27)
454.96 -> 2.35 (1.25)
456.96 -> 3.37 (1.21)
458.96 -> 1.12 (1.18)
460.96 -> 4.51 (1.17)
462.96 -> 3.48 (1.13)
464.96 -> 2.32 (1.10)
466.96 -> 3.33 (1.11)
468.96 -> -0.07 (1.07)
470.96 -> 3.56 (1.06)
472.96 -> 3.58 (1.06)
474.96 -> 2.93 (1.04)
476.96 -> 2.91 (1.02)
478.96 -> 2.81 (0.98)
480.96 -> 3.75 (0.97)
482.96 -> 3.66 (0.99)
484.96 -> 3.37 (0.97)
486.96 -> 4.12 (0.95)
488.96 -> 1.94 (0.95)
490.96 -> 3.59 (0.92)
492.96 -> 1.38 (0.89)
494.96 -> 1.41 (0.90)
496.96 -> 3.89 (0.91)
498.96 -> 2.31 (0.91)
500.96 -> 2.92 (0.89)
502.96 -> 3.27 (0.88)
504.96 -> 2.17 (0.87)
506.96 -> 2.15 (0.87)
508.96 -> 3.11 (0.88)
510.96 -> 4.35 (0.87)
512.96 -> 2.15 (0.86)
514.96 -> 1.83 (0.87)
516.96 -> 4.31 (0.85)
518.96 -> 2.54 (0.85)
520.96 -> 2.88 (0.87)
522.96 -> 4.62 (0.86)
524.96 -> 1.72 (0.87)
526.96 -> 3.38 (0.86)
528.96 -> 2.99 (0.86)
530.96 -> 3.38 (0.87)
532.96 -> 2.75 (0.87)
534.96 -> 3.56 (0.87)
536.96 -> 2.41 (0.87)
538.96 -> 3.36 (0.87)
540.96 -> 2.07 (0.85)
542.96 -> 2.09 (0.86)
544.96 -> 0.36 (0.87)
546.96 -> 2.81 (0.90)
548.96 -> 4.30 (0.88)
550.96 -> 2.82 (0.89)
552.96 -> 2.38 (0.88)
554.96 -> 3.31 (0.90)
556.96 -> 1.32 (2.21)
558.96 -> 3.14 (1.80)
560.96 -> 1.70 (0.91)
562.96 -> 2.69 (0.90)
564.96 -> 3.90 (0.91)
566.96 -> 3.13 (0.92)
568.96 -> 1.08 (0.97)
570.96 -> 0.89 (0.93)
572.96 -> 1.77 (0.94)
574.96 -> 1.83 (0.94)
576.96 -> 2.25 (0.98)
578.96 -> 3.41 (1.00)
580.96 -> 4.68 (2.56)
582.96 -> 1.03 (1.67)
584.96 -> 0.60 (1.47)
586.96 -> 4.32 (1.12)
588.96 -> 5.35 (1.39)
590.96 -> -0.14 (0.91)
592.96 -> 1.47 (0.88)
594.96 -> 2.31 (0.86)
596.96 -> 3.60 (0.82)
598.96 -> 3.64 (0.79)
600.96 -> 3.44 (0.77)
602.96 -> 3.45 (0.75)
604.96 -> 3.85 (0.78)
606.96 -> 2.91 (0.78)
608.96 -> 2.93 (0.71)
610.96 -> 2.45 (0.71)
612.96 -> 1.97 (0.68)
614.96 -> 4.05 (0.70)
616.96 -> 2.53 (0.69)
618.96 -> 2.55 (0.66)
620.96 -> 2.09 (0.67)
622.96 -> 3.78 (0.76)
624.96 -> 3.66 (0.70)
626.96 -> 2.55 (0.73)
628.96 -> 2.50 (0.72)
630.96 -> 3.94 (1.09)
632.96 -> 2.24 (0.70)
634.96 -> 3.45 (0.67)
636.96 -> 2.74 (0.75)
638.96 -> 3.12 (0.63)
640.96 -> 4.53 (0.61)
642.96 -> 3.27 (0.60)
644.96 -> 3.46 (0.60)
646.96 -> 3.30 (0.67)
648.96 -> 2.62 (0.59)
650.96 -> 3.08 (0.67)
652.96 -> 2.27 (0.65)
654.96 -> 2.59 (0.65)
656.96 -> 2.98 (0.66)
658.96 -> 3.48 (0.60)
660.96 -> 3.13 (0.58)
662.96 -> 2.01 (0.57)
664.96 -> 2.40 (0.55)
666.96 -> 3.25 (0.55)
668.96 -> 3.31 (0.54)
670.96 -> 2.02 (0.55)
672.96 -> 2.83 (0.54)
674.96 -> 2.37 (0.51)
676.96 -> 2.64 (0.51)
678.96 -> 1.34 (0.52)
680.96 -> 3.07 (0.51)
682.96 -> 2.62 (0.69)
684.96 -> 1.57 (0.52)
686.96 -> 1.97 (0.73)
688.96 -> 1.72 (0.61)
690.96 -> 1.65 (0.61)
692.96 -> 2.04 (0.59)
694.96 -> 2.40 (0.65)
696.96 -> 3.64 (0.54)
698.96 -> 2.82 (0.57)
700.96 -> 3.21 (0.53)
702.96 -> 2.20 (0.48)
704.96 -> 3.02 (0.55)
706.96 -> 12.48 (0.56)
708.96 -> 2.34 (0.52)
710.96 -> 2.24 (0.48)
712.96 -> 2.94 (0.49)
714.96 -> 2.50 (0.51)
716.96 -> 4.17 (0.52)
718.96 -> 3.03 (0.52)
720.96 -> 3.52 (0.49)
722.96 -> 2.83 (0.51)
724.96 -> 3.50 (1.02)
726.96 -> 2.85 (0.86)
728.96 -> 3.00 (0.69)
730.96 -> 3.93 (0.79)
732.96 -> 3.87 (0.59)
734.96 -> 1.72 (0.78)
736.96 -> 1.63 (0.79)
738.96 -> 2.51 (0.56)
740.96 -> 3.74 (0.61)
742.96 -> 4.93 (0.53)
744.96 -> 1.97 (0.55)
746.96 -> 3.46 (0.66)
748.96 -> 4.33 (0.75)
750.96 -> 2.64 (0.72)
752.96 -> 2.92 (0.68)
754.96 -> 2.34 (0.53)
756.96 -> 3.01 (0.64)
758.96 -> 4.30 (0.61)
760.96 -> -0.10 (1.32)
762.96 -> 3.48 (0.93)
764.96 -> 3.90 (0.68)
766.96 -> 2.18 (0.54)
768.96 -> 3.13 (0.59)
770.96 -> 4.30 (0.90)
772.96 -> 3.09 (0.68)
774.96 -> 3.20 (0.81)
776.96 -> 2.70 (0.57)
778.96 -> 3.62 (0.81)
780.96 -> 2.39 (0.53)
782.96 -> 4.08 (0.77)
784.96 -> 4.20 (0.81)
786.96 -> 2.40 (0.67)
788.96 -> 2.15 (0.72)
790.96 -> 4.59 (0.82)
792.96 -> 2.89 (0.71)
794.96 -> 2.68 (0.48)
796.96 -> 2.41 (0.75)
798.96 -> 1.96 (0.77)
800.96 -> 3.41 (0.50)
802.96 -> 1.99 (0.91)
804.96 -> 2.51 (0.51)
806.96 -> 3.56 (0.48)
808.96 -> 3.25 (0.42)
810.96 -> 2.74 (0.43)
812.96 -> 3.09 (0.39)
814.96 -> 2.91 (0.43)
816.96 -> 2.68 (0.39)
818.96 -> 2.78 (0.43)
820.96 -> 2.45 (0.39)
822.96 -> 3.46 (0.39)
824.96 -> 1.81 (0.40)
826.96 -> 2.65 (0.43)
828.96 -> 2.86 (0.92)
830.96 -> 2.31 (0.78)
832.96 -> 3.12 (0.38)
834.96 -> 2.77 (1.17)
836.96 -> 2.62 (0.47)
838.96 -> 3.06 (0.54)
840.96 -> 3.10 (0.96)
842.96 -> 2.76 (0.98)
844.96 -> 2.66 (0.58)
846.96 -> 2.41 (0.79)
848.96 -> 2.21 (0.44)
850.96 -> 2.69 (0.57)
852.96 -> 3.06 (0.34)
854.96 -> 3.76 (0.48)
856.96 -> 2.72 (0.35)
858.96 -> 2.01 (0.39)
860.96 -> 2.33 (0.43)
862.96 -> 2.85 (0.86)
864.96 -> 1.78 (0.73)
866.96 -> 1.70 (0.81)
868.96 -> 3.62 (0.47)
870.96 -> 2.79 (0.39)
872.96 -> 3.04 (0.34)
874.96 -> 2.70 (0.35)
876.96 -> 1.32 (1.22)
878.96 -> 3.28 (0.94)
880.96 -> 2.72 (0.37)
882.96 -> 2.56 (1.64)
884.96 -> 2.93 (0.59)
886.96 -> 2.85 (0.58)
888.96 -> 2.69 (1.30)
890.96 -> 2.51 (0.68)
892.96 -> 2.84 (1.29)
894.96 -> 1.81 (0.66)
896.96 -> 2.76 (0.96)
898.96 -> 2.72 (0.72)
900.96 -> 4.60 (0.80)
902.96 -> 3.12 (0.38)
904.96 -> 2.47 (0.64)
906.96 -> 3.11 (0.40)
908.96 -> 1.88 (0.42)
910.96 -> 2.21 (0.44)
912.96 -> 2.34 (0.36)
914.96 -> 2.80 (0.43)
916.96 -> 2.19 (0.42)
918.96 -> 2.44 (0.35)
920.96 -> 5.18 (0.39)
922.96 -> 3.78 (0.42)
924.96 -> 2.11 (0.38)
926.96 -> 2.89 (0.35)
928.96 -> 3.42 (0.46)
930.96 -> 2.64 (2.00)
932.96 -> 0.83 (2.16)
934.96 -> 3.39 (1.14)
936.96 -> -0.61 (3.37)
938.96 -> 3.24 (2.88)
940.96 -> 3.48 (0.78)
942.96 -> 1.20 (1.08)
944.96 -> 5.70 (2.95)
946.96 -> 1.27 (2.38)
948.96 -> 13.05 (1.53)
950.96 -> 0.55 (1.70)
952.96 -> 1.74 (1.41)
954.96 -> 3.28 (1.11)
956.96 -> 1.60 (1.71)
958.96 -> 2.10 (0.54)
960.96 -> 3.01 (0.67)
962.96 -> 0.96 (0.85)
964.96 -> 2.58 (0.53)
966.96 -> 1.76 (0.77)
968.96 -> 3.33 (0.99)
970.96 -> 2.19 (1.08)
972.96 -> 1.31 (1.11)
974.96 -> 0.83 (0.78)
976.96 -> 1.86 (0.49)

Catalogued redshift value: 0.90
